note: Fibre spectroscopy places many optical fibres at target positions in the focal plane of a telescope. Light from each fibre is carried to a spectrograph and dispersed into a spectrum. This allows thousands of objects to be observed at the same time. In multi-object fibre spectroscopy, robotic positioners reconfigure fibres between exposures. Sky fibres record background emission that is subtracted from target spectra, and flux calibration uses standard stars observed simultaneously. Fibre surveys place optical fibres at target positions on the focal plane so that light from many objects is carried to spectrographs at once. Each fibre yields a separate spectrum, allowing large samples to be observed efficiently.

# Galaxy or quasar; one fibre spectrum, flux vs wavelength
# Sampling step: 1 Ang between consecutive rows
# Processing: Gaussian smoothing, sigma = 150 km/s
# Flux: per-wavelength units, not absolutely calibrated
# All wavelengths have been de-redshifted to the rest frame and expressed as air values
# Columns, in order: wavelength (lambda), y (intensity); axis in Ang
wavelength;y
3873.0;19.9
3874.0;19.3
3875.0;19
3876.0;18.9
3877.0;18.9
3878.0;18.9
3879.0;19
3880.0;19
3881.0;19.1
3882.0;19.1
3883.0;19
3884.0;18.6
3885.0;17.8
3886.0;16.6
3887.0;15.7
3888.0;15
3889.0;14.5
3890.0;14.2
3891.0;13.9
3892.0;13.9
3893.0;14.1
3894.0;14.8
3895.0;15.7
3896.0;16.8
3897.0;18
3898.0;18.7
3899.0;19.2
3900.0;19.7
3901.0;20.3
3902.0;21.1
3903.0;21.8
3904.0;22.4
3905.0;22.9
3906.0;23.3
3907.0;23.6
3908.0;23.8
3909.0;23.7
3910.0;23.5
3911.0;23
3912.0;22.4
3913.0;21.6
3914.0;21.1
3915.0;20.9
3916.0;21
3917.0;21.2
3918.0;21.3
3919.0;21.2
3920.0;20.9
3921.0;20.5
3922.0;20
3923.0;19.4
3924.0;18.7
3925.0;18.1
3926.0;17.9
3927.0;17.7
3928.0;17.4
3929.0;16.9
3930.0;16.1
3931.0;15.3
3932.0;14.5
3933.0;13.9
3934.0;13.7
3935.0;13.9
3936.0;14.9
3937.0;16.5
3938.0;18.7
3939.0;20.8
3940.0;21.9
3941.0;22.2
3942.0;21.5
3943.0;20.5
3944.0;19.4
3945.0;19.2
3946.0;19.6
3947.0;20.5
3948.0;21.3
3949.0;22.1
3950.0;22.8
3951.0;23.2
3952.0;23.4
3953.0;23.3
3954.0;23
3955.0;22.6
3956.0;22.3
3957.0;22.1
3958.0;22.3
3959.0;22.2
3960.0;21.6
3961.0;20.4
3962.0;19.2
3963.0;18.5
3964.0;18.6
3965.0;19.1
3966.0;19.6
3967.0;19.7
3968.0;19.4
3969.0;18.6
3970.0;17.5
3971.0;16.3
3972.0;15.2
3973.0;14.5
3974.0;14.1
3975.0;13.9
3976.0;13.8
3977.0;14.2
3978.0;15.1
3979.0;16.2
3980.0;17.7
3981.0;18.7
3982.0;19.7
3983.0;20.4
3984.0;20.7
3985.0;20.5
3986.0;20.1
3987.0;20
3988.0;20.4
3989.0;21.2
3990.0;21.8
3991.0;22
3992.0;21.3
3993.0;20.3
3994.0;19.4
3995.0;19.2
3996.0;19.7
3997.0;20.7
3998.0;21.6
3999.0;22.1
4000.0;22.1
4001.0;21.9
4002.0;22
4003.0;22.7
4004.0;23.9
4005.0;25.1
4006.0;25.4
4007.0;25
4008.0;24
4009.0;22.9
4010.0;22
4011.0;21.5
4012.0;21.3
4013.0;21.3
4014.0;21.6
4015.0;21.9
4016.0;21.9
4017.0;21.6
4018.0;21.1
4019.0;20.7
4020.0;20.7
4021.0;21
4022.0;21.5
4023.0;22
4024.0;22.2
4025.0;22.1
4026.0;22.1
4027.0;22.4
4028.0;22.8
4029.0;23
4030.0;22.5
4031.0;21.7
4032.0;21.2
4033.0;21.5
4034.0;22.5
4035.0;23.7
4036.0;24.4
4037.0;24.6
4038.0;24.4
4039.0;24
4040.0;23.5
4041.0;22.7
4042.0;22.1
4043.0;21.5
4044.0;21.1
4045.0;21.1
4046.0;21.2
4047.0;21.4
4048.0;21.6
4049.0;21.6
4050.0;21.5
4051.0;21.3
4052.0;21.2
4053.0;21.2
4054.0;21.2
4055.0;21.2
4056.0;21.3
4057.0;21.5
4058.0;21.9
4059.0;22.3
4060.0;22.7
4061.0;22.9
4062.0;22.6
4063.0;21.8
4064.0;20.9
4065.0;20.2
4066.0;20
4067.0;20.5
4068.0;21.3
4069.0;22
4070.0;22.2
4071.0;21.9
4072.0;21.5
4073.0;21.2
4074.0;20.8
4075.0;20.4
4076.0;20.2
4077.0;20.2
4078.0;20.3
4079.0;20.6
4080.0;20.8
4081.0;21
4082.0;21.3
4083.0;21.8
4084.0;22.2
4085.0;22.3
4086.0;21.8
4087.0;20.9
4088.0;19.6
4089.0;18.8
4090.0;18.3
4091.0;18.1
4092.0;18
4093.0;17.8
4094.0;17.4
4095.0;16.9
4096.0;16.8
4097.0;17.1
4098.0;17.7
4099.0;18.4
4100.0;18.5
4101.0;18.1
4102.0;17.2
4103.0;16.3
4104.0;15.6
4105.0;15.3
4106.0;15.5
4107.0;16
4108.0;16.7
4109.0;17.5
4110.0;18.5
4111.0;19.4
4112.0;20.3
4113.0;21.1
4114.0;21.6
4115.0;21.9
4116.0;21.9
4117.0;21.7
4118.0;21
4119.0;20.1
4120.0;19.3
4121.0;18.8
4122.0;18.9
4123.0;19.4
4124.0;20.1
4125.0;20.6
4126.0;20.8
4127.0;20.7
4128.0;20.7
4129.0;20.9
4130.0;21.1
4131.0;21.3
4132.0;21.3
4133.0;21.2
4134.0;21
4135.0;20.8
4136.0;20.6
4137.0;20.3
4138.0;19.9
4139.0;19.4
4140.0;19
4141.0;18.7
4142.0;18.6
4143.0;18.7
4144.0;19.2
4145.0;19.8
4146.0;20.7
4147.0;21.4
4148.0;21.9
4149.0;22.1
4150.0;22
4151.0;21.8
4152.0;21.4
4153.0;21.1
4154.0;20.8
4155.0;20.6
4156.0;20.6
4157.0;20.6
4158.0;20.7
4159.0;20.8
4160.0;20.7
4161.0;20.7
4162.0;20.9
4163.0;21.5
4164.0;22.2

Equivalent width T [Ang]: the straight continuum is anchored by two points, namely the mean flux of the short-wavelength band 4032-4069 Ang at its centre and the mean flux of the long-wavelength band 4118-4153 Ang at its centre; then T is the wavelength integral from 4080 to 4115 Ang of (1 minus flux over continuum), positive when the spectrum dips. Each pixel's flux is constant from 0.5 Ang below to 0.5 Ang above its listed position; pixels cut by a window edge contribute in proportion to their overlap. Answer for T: 3.9 Ang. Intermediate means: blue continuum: 21.9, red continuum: 20.4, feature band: 18.7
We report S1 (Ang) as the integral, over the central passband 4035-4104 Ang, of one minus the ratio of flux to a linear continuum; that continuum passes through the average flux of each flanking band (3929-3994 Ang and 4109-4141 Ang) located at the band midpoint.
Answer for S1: -2.8 Ang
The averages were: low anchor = 19.1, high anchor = 20.4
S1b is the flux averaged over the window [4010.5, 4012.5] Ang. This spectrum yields 21.4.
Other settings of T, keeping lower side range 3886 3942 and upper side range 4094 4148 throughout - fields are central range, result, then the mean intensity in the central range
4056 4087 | -3.5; 21.4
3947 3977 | -1.1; 19.6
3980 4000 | -1.6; 20.5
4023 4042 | -3.7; 22.8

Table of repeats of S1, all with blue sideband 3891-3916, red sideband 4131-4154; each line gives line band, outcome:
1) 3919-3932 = 1.3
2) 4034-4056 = -2.0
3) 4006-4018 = -1.2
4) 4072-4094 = 0.2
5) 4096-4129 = 2.4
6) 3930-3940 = 2.0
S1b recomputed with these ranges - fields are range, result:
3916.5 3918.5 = 21.2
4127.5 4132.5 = 21.1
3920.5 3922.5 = 20.2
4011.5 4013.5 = 21.3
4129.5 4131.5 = 21.2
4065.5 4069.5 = 20.9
